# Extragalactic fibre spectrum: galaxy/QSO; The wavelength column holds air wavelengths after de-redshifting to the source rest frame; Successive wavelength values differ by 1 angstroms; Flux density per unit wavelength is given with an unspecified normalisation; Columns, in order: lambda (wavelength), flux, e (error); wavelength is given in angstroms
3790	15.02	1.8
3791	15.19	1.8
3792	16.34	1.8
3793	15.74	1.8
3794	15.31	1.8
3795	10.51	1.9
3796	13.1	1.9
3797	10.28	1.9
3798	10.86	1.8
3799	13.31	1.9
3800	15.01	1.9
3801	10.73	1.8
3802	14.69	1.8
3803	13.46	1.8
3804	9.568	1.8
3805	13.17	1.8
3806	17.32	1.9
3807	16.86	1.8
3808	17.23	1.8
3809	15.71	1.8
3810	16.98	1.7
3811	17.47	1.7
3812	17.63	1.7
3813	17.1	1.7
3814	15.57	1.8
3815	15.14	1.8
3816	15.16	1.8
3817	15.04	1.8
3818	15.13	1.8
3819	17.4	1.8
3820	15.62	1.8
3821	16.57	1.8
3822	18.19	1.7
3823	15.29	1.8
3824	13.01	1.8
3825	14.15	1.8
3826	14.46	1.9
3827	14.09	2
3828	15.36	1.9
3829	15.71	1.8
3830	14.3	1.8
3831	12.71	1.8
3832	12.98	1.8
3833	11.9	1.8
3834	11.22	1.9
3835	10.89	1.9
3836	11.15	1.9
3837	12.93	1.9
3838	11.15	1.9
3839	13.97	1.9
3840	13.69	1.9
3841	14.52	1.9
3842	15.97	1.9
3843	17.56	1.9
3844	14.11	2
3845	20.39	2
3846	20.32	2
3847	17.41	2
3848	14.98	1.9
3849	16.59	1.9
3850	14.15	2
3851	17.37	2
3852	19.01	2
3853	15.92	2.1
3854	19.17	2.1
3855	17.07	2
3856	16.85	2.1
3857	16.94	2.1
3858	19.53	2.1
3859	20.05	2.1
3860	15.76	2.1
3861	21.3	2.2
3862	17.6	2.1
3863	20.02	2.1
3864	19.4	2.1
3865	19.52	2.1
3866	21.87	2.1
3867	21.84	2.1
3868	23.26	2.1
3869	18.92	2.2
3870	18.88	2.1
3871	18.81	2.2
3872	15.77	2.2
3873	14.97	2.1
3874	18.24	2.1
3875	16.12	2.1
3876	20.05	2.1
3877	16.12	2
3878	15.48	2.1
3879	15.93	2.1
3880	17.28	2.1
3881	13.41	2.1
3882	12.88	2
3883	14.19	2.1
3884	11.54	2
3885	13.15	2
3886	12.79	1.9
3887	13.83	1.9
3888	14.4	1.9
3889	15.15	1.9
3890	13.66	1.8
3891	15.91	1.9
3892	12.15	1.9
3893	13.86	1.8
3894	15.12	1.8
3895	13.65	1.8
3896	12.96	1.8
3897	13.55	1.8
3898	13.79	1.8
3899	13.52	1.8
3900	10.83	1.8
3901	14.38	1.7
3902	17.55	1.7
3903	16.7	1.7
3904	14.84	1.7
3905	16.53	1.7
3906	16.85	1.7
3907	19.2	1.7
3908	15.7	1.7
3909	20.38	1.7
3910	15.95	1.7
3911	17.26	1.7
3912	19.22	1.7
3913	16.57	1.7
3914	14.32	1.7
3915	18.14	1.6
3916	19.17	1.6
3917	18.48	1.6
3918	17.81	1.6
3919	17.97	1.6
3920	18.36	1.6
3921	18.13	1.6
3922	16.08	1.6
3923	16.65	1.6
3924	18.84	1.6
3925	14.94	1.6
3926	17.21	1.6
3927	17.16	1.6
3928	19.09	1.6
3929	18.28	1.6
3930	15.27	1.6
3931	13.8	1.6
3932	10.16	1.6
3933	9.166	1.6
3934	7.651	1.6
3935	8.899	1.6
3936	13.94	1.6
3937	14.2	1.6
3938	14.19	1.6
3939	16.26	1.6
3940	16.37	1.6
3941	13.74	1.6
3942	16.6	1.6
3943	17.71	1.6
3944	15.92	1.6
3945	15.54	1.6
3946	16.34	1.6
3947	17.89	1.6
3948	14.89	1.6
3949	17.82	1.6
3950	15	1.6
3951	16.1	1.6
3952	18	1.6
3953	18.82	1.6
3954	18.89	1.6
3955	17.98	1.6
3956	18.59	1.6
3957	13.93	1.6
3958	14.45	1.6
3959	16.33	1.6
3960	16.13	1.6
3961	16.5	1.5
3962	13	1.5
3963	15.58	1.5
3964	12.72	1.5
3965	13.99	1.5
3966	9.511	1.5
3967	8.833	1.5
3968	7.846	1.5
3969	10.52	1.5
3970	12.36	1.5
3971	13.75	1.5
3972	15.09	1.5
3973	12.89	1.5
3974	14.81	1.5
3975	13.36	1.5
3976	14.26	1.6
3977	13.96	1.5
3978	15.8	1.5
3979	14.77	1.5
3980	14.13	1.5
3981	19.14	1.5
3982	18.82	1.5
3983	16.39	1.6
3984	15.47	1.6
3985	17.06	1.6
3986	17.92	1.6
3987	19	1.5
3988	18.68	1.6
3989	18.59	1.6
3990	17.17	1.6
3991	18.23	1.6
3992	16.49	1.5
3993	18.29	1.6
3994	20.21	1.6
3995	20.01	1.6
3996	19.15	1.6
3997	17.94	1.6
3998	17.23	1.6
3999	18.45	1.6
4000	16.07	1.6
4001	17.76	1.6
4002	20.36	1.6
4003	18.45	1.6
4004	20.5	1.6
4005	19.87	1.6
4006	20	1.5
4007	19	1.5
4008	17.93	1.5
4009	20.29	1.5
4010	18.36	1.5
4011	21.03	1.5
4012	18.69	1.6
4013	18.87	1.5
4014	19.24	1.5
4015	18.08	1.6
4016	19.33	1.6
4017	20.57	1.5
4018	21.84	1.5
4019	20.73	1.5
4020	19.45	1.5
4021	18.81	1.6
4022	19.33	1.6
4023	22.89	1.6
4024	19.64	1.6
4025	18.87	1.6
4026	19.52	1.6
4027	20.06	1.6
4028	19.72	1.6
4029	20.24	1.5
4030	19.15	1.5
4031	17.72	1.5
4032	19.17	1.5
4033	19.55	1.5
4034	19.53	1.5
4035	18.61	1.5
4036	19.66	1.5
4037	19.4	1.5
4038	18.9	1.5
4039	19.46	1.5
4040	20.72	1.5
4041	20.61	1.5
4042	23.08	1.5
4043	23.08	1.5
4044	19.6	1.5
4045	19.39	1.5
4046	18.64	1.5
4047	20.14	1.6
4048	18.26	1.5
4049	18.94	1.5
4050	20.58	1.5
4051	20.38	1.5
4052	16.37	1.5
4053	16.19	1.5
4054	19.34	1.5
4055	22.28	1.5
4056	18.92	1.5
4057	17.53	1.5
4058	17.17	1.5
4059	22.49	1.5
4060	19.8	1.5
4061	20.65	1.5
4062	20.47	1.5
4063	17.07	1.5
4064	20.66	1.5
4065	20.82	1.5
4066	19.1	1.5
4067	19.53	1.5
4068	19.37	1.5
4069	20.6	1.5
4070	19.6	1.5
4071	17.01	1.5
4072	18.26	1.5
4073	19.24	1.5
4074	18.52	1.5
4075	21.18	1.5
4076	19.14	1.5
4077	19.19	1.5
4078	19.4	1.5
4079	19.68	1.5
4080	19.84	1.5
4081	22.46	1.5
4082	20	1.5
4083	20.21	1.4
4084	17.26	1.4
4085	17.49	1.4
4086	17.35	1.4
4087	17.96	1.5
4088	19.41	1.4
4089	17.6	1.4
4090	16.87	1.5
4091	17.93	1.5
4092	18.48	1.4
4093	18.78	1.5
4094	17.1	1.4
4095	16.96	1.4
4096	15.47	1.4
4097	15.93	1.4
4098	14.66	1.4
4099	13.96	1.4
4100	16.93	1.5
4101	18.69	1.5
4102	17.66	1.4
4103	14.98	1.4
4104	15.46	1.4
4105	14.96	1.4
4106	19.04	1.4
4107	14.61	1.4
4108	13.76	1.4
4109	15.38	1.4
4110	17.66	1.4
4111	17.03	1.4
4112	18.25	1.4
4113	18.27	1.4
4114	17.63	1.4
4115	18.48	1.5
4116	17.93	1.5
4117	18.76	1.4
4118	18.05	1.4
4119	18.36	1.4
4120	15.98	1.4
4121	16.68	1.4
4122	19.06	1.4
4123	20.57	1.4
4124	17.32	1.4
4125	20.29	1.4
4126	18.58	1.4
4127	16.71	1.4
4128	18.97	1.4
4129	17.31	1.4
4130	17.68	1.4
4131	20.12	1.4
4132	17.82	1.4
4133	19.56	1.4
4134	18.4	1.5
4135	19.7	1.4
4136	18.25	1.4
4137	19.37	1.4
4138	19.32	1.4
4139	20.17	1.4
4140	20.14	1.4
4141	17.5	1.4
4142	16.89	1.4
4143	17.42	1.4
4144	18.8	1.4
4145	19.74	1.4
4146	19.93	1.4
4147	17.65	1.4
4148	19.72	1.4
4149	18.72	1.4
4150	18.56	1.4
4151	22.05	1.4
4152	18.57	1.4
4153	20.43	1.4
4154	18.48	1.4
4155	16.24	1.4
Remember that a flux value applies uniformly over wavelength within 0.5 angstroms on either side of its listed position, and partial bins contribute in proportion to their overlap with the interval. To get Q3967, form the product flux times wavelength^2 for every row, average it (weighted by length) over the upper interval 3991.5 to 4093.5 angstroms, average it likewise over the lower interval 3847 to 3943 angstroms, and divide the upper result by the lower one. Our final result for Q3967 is 1.29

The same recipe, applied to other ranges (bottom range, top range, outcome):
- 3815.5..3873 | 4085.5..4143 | 1.24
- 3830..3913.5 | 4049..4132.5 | 1.27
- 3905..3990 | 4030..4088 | 1.31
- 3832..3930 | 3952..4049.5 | 1.16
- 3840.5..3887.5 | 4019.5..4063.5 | 1.25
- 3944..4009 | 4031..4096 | 1.23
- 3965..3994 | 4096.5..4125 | 1.20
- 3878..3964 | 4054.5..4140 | 1.29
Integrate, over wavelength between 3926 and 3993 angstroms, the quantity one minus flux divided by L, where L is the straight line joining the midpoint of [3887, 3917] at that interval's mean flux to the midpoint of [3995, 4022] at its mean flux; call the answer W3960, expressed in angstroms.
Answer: 8.8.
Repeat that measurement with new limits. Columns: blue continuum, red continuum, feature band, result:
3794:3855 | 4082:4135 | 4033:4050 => -3.0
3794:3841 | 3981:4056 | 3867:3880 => -1.9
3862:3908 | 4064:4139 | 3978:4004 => -1.2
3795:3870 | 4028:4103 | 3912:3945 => 2.7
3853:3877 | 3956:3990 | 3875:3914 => 5.4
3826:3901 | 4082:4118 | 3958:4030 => -3.1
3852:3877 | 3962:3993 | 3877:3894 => 3.5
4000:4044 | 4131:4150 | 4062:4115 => 3.4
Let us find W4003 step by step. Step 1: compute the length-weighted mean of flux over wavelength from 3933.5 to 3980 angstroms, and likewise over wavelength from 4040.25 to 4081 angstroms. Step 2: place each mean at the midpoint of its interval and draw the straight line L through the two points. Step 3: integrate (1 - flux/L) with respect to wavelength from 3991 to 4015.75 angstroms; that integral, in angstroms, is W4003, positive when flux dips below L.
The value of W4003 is -2.9 angstroms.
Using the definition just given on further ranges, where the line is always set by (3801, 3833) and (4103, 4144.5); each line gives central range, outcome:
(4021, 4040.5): -2.8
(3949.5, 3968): 1.5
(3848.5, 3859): -1.3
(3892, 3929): -0.9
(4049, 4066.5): -2.1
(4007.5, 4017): -1.3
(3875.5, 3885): 0.4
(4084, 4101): 0.5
